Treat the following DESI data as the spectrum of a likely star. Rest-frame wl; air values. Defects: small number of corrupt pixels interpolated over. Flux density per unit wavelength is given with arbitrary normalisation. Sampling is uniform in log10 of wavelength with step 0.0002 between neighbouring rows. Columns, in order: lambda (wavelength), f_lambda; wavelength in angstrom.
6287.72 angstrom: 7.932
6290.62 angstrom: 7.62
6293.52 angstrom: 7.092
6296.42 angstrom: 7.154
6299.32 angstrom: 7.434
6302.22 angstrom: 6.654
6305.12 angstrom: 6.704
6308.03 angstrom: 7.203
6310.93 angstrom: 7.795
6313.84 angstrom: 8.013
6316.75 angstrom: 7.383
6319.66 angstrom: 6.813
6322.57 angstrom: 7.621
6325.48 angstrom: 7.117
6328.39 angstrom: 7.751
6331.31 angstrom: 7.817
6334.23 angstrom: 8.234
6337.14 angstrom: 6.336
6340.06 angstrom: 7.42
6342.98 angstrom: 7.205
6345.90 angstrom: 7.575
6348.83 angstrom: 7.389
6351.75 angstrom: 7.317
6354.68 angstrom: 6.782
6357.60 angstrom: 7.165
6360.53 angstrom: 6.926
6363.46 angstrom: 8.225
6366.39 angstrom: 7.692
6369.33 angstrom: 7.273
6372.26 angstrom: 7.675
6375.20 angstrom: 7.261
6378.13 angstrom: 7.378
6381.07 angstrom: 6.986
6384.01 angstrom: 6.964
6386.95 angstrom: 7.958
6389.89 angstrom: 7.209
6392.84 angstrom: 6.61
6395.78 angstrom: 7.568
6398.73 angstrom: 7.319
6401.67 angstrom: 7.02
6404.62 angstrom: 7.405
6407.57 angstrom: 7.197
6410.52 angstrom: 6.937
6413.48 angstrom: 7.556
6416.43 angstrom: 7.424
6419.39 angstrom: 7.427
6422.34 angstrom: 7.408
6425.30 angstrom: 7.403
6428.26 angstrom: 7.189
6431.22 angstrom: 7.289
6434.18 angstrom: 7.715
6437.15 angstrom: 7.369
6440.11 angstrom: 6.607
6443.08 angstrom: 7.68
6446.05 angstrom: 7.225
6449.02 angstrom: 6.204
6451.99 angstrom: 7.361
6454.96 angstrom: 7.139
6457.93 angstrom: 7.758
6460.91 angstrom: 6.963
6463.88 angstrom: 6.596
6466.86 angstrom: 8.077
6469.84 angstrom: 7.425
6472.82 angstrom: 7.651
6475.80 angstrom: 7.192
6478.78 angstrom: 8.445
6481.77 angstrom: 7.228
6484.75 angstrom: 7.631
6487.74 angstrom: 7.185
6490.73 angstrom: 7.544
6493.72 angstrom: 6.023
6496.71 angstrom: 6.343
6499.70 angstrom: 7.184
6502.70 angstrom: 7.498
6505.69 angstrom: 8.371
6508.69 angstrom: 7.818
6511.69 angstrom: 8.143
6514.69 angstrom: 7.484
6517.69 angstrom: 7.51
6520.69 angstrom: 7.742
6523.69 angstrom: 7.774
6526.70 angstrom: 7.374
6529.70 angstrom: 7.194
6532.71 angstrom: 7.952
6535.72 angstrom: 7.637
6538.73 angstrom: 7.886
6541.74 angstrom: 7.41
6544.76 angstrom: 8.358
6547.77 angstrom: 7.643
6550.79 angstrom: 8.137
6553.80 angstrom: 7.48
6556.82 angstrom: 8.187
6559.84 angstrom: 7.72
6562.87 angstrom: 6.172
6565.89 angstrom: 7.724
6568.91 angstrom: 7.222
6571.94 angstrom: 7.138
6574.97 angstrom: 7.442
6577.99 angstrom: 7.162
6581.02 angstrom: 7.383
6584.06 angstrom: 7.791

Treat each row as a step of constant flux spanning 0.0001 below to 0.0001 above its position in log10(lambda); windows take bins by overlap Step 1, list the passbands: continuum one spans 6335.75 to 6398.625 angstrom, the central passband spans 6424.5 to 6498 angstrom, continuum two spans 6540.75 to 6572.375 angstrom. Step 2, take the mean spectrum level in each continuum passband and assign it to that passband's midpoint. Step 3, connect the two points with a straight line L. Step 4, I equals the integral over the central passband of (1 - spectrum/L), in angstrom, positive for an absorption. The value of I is 1.8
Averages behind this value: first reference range 7.28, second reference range 7.58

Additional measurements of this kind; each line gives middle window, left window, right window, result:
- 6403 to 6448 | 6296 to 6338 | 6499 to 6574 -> 1.1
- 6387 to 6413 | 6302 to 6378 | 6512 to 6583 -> 0.7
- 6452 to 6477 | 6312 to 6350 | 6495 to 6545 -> 0.7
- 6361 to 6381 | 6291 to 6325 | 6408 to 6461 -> -0.7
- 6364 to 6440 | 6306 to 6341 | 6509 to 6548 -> 2.2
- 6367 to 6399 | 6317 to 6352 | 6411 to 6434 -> 0.4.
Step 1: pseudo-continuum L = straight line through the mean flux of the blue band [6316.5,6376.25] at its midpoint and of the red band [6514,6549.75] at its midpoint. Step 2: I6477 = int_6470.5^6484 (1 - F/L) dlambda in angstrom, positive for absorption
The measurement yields -0.1 angstrom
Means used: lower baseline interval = 7.38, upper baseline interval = 7.67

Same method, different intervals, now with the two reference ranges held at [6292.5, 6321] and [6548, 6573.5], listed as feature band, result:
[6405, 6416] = 0.1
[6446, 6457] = 0.6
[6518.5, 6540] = -0.6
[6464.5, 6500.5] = 0.4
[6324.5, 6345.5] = -0.5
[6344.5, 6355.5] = 0.0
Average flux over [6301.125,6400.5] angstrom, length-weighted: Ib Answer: 7.34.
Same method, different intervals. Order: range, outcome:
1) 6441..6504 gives 7.25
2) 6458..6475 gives 7.37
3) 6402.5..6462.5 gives 7.26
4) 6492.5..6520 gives 7.4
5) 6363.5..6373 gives 7.64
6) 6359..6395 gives 7.35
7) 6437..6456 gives 7.06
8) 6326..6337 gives 7.67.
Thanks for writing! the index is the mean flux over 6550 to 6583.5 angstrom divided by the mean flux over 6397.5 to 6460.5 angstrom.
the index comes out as 1.0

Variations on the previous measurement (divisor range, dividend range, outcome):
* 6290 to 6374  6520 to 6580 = 1.03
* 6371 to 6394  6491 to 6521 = 1.02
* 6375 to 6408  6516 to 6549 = 1.06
